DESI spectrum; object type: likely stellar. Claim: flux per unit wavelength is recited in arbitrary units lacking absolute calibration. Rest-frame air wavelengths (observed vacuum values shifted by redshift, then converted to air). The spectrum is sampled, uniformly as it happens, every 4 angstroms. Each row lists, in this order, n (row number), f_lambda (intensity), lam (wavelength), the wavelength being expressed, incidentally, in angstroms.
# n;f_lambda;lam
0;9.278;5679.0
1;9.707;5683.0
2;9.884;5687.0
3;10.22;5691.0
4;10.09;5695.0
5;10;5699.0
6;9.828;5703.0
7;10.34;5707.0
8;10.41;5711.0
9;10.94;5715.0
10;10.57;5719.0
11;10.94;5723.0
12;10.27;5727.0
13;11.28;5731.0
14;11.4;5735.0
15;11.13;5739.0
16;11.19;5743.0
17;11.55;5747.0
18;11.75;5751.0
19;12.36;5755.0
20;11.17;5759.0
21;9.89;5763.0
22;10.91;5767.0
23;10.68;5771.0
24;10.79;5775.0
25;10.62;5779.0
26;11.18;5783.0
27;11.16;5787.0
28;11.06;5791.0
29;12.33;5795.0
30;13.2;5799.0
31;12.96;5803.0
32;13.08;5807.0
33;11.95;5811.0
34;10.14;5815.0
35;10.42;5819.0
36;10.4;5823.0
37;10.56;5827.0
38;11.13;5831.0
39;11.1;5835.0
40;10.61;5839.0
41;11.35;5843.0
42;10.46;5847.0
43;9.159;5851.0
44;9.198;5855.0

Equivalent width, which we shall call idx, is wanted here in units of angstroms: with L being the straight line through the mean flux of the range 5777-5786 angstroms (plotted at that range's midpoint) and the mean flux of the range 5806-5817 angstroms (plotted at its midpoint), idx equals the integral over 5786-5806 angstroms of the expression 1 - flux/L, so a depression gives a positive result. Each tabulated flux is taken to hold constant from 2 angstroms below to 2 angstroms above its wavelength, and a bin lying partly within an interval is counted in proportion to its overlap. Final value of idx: -1.7 angstroms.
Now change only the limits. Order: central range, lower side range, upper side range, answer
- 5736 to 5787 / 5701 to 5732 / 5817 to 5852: -2.6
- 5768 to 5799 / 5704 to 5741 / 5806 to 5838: -0.9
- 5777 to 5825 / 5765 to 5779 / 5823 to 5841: -3.4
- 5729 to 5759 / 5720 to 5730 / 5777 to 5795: -1.9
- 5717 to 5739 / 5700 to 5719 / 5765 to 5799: -0.7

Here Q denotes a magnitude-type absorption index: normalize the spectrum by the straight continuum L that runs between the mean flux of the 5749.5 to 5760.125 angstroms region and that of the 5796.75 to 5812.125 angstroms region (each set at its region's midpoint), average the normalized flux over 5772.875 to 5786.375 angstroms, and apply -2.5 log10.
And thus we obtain 0.13 mag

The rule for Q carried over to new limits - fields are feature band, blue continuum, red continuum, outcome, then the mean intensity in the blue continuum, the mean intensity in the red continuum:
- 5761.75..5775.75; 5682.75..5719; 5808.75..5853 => -0.014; 10.2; 10.7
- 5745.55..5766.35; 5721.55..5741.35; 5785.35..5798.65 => -0.001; 11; 11.7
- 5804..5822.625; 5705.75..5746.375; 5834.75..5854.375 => -0.086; 10.9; 10.4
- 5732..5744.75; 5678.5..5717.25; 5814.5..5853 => -0.102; 10.1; 10.5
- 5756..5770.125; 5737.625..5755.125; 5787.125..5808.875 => 0.099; 11.5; 12.4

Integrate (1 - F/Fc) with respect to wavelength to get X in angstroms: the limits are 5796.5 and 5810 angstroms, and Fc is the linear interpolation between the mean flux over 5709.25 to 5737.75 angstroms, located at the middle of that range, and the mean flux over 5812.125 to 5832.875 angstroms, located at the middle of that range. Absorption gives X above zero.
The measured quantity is -2.96 angstroms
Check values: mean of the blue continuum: 10.8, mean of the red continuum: 10.6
